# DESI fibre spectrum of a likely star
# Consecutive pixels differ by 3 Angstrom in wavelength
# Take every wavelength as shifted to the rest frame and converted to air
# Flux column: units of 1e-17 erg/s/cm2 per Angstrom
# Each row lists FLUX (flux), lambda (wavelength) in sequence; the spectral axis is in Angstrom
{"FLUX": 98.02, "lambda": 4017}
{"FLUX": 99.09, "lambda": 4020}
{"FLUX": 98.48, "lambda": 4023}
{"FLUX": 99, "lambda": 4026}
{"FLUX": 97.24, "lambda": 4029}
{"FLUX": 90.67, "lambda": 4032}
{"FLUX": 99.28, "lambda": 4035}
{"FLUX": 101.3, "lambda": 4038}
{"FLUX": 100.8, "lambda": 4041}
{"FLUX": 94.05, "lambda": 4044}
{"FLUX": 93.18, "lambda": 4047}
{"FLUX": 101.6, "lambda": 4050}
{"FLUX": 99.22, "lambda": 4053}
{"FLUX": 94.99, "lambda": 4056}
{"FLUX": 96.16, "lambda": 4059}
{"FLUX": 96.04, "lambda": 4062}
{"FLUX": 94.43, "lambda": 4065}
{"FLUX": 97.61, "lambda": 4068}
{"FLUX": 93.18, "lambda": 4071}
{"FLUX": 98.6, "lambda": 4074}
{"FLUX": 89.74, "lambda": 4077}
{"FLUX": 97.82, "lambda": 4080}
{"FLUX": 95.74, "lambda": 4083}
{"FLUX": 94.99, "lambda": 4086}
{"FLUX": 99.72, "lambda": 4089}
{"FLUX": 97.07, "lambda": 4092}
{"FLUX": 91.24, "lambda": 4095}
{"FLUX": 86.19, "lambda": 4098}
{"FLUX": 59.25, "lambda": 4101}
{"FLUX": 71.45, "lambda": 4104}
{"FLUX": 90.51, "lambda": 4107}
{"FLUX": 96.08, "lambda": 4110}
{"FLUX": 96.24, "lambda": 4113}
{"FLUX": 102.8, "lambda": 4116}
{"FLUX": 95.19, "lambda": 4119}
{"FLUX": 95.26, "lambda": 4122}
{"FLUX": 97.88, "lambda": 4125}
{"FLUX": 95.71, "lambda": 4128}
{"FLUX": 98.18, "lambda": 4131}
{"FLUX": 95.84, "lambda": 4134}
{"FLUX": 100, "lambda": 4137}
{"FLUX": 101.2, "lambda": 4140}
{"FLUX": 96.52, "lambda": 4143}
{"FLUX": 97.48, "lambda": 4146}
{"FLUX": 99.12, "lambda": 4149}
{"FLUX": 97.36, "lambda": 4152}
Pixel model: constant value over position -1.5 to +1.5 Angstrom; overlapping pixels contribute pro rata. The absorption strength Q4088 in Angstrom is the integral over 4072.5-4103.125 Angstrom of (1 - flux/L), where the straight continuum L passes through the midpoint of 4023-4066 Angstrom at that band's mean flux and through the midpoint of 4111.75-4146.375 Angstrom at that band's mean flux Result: 2.1 Angstrom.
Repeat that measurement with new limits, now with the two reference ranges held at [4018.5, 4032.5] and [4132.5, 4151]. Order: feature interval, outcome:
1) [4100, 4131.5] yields 2.3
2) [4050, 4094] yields 0.7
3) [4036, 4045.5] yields -0.1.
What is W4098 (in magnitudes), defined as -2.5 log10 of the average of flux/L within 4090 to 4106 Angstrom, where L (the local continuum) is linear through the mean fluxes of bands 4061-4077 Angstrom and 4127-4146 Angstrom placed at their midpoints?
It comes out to 0.18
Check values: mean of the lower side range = 95.4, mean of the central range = 81.9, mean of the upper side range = 97.9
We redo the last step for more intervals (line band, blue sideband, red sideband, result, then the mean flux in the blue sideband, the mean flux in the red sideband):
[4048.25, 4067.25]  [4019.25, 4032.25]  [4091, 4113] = -0.056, 97.4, 85.1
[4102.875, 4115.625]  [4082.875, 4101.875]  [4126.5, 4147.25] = 0.030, 89.7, 97.9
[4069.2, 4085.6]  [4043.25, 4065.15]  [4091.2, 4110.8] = -0.059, 96.4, 83.7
